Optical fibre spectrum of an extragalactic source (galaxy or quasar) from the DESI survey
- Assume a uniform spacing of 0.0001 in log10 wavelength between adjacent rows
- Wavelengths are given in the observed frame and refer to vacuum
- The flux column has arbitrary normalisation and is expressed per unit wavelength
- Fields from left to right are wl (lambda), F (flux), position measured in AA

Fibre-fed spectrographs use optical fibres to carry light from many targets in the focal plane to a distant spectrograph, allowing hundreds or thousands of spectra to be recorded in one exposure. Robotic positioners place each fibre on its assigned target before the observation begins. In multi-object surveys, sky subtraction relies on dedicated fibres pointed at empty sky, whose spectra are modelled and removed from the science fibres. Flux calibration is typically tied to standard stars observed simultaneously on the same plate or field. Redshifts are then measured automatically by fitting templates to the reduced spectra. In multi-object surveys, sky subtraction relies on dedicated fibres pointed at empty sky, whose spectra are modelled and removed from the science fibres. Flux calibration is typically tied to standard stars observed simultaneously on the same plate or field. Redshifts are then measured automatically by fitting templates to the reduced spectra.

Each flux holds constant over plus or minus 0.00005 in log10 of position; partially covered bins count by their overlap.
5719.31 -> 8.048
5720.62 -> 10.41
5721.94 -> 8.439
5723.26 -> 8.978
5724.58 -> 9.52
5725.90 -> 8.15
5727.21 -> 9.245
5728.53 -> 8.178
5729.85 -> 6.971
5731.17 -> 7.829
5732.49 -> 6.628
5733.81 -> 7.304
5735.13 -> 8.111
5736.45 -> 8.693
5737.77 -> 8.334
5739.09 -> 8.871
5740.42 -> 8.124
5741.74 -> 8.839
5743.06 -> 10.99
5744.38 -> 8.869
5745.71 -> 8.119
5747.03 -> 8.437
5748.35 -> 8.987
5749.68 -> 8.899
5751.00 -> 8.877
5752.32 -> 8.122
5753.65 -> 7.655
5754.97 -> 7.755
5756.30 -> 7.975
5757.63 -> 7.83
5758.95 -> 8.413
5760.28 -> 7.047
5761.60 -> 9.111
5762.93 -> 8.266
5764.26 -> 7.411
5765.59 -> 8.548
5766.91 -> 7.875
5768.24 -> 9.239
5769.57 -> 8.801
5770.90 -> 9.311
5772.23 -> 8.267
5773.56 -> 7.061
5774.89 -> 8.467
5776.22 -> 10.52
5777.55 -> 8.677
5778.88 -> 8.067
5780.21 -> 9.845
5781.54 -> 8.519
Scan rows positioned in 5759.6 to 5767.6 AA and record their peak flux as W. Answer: 9.111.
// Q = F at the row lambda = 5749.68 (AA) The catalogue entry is 8.899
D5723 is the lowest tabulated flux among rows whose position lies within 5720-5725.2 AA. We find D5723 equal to 8.439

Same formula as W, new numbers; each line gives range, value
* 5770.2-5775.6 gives 9.311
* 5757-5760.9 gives 8.413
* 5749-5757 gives 8.899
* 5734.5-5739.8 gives 8.871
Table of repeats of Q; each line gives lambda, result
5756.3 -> 7.975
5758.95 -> 8.413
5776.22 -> 10.52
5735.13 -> 8.111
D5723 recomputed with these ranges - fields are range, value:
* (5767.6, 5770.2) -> 8.801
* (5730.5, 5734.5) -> 6.628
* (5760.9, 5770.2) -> 7.411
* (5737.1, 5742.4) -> 8.124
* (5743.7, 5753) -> 8.119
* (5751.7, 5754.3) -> 7.655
